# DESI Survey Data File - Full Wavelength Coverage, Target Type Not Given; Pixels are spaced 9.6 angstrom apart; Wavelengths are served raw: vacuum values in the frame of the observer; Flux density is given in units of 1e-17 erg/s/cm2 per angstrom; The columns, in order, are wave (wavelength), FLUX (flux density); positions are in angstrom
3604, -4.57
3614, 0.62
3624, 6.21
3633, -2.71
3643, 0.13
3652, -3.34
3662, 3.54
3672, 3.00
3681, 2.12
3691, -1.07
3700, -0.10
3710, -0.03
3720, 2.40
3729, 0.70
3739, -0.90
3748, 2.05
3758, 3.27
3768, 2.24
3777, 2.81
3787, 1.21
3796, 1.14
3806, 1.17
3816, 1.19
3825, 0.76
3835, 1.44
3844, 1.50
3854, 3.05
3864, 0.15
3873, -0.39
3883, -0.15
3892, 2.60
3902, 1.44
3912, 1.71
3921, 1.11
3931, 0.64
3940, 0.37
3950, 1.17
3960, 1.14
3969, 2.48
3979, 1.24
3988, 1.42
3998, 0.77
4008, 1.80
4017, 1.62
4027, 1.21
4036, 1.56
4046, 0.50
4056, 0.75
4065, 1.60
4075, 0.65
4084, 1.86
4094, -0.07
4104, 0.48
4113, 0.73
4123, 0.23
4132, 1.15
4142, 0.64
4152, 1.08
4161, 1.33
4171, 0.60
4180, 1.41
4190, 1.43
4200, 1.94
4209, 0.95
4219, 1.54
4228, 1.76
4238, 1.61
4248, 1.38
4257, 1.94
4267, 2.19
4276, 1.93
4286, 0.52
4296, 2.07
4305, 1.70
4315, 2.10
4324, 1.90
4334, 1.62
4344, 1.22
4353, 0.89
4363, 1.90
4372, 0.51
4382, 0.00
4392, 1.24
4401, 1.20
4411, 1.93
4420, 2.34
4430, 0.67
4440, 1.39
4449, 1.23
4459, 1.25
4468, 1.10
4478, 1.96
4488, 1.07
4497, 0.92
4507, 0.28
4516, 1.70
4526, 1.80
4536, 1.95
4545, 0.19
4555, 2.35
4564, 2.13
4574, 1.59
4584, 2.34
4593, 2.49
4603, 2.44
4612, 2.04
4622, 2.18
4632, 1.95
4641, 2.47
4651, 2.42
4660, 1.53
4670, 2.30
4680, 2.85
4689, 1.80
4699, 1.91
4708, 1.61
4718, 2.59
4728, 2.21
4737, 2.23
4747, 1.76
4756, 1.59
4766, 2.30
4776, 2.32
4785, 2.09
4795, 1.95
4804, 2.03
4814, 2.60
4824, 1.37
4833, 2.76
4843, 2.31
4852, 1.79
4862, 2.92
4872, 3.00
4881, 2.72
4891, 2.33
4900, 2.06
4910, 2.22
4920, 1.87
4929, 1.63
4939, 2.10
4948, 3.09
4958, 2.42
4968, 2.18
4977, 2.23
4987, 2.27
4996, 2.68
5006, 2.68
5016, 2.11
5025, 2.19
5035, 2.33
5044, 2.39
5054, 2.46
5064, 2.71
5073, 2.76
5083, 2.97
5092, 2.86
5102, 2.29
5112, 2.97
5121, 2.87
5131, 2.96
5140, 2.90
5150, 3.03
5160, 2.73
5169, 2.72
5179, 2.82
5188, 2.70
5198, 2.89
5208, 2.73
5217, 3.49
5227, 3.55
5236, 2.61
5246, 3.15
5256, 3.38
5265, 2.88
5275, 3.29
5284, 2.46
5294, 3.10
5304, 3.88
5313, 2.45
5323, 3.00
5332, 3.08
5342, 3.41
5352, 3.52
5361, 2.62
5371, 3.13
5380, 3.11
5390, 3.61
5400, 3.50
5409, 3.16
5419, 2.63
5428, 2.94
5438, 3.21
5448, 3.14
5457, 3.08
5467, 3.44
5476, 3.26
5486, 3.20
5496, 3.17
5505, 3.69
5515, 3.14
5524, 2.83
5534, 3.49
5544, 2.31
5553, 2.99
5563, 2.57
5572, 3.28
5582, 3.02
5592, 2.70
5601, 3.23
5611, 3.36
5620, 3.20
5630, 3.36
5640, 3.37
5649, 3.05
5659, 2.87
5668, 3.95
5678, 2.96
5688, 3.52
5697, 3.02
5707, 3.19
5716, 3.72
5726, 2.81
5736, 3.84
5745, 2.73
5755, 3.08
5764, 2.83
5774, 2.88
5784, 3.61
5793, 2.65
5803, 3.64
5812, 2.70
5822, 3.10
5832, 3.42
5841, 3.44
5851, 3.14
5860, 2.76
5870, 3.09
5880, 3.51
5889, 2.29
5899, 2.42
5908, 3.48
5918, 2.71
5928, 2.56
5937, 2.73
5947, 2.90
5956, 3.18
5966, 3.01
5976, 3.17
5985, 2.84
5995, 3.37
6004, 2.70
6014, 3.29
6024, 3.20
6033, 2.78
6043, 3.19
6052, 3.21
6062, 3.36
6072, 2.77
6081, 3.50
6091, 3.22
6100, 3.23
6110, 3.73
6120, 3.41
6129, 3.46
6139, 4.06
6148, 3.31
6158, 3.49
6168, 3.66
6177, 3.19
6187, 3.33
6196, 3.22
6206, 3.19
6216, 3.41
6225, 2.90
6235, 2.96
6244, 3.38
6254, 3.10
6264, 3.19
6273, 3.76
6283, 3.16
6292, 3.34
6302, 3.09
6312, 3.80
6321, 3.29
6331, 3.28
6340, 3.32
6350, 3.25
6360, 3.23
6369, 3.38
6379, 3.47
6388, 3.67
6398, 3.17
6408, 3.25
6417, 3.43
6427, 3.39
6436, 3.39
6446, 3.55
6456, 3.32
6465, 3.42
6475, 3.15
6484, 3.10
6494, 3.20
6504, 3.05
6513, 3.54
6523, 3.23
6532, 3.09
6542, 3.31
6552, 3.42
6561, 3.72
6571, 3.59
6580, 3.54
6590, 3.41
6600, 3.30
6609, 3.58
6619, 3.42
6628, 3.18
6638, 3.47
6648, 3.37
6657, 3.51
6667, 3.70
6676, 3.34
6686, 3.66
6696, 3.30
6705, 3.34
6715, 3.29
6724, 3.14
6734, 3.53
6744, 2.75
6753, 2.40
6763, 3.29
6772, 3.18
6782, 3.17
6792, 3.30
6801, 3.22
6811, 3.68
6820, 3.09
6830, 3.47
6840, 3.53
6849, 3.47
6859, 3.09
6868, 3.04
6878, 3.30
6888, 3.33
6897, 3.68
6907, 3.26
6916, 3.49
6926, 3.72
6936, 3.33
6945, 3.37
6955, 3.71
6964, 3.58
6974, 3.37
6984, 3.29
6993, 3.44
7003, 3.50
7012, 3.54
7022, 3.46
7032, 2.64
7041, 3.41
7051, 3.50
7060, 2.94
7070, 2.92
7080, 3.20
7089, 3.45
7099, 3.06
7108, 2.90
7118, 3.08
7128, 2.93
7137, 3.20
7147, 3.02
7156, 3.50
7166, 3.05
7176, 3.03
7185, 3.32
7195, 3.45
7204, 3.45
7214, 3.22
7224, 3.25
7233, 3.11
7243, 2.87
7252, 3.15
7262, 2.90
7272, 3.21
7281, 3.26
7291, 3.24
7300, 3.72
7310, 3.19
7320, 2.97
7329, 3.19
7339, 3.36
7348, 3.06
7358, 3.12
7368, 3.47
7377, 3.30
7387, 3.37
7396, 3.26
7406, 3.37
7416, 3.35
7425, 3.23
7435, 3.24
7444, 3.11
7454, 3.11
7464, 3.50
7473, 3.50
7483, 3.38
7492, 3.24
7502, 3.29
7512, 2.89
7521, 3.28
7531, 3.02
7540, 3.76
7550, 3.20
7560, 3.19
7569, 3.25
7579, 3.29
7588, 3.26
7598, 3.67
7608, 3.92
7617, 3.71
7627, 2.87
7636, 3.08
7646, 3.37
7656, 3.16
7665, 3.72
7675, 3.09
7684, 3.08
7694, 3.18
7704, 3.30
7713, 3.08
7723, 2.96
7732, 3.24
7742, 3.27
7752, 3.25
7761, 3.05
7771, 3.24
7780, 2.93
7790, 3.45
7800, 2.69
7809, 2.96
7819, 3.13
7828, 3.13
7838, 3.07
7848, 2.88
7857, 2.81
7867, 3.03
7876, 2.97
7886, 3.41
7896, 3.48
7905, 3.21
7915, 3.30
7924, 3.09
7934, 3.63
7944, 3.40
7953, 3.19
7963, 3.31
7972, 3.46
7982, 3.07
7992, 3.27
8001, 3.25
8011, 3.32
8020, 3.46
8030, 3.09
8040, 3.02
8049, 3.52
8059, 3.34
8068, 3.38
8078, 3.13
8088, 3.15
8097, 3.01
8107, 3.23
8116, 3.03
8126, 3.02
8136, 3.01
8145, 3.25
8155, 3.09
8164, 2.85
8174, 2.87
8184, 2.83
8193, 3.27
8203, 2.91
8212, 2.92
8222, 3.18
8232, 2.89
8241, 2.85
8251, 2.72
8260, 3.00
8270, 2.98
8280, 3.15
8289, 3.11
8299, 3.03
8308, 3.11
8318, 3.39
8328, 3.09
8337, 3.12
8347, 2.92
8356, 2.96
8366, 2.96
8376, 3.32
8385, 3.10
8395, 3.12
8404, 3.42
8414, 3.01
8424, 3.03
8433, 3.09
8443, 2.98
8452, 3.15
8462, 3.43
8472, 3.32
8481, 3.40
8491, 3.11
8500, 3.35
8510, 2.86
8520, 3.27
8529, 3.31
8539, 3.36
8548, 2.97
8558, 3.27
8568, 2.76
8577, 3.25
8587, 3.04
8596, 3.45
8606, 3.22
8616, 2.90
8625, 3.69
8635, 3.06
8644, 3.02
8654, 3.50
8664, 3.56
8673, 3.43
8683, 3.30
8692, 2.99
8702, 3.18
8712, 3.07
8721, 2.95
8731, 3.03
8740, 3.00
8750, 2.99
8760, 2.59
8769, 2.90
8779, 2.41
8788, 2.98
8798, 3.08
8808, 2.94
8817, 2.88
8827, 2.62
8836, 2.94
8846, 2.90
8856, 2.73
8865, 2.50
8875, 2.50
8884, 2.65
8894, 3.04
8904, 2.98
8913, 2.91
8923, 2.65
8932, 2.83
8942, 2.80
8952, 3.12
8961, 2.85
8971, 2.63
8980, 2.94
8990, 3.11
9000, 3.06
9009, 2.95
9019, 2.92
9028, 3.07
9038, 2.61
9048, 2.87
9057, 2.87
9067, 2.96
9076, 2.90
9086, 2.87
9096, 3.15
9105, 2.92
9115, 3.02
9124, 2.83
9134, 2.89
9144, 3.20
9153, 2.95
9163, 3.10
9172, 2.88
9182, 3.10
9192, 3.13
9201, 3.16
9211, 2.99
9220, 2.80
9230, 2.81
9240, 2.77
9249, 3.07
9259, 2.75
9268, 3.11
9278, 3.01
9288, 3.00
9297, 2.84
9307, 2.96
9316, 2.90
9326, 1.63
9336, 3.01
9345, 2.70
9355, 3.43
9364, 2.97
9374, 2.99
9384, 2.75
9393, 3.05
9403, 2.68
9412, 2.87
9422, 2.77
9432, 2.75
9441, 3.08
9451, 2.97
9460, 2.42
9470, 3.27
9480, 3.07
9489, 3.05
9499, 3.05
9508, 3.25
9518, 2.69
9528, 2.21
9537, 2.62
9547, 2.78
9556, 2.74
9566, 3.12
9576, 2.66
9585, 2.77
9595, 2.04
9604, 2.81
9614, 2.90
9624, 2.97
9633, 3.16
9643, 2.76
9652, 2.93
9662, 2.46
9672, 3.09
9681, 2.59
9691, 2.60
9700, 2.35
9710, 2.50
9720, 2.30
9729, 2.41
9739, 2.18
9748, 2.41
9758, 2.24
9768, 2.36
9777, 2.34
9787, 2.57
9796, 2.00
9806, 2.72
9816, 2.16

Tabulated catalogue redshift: 0.14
